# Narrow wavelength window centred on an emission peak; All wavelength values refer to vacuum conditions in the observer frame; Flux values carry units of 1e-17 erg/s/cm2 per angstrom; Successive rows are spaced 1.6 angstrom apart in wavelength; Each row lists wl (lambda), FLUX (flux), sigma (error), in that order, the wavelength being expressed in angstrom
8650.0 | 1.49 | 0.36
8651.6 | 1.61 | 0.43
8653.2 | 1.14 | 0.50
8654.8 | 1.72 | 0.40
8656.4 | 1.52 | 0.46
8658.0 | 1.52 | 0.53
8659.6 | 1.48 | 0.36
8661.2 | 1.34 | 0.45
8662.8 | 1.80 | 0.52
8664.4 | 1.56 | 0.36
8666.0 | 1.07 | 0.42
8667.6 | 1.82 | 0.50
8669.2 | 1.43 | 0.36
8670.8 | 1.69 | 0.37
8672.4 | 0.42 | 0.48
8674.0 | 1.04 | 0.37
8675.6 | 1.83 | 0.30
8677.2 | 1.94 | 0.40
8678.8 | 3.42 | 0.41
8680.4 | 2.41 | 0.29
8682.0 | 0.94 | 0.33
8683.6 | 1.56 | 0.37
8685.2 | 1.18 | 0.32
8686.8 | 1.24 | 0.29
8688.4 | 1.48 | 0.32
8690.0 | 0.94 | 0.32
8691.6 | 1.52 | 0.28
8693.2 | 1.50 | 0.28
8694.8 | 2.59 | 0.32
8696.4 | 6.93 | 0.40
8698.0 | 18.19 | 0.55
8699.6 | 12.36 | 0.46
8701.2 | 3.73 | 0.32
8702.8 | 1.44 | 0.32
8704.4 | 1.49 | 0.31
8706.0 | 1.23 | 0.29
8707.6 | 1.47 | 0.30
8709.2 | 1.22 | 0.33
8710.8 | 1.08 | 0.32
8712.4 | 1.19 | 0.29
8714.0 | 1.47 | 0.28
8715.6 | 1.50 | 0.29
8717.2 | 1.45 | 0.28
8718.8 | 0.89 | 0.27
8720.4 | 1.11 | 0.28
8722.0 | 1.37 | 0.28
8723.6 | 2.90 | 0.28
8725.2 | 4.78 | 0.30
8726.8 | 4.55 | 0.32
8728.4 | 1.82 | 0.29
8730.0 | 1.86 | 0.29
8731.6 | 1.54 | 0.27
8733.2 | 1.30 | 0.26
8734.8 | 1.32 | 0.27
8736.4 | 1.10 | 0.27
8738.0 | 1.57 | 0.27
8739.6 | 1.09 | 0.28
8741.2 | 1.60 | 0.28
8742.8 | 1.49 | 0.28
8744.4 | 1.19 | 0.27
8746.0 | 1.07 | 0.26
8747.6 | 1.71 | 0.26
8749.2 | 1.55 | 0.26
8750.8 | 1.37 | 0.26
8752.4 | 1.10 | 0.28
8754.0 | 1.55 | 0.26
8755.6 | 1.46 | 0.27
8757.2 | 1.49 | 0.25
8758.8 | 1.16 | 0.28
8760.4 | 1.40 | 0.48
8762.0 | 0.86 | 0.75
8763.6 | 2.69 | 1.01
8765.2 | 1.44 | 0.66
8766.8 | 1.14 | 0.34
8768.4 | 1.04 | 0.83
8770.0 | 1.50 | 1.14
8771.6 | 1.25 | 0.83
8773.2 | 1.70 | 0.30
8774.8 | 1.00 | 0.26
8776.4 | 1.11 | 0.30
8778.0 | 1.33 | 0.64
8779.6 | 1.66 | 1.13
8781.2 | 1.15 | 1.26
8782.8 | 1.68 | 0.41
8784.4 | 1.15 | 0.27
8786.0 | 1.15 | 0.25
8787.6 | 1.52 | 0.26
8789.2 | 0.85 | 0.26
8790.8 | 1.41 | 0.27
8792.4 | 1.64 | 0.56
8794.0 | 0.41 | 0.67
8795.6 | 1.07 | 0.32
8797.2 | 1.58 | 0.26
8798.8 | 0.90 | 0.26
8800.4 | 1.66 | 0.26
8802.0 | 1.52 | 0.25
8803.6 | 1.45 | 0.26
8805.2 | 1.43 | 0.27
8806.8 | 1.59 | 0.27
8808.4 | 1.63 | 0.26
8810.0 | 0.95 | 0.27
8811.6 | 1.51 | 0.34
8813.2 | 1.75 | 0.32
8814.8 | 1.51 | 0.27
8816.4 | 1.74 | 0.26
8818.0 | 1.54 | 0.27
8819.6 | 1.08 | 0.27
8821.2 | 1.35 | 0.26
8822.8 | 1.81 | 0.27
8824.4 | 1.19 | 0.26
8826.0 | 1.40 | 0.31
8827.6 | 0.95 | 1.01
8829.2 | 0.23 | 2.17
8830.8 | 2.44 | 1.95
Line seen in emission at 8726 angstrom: [N II]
